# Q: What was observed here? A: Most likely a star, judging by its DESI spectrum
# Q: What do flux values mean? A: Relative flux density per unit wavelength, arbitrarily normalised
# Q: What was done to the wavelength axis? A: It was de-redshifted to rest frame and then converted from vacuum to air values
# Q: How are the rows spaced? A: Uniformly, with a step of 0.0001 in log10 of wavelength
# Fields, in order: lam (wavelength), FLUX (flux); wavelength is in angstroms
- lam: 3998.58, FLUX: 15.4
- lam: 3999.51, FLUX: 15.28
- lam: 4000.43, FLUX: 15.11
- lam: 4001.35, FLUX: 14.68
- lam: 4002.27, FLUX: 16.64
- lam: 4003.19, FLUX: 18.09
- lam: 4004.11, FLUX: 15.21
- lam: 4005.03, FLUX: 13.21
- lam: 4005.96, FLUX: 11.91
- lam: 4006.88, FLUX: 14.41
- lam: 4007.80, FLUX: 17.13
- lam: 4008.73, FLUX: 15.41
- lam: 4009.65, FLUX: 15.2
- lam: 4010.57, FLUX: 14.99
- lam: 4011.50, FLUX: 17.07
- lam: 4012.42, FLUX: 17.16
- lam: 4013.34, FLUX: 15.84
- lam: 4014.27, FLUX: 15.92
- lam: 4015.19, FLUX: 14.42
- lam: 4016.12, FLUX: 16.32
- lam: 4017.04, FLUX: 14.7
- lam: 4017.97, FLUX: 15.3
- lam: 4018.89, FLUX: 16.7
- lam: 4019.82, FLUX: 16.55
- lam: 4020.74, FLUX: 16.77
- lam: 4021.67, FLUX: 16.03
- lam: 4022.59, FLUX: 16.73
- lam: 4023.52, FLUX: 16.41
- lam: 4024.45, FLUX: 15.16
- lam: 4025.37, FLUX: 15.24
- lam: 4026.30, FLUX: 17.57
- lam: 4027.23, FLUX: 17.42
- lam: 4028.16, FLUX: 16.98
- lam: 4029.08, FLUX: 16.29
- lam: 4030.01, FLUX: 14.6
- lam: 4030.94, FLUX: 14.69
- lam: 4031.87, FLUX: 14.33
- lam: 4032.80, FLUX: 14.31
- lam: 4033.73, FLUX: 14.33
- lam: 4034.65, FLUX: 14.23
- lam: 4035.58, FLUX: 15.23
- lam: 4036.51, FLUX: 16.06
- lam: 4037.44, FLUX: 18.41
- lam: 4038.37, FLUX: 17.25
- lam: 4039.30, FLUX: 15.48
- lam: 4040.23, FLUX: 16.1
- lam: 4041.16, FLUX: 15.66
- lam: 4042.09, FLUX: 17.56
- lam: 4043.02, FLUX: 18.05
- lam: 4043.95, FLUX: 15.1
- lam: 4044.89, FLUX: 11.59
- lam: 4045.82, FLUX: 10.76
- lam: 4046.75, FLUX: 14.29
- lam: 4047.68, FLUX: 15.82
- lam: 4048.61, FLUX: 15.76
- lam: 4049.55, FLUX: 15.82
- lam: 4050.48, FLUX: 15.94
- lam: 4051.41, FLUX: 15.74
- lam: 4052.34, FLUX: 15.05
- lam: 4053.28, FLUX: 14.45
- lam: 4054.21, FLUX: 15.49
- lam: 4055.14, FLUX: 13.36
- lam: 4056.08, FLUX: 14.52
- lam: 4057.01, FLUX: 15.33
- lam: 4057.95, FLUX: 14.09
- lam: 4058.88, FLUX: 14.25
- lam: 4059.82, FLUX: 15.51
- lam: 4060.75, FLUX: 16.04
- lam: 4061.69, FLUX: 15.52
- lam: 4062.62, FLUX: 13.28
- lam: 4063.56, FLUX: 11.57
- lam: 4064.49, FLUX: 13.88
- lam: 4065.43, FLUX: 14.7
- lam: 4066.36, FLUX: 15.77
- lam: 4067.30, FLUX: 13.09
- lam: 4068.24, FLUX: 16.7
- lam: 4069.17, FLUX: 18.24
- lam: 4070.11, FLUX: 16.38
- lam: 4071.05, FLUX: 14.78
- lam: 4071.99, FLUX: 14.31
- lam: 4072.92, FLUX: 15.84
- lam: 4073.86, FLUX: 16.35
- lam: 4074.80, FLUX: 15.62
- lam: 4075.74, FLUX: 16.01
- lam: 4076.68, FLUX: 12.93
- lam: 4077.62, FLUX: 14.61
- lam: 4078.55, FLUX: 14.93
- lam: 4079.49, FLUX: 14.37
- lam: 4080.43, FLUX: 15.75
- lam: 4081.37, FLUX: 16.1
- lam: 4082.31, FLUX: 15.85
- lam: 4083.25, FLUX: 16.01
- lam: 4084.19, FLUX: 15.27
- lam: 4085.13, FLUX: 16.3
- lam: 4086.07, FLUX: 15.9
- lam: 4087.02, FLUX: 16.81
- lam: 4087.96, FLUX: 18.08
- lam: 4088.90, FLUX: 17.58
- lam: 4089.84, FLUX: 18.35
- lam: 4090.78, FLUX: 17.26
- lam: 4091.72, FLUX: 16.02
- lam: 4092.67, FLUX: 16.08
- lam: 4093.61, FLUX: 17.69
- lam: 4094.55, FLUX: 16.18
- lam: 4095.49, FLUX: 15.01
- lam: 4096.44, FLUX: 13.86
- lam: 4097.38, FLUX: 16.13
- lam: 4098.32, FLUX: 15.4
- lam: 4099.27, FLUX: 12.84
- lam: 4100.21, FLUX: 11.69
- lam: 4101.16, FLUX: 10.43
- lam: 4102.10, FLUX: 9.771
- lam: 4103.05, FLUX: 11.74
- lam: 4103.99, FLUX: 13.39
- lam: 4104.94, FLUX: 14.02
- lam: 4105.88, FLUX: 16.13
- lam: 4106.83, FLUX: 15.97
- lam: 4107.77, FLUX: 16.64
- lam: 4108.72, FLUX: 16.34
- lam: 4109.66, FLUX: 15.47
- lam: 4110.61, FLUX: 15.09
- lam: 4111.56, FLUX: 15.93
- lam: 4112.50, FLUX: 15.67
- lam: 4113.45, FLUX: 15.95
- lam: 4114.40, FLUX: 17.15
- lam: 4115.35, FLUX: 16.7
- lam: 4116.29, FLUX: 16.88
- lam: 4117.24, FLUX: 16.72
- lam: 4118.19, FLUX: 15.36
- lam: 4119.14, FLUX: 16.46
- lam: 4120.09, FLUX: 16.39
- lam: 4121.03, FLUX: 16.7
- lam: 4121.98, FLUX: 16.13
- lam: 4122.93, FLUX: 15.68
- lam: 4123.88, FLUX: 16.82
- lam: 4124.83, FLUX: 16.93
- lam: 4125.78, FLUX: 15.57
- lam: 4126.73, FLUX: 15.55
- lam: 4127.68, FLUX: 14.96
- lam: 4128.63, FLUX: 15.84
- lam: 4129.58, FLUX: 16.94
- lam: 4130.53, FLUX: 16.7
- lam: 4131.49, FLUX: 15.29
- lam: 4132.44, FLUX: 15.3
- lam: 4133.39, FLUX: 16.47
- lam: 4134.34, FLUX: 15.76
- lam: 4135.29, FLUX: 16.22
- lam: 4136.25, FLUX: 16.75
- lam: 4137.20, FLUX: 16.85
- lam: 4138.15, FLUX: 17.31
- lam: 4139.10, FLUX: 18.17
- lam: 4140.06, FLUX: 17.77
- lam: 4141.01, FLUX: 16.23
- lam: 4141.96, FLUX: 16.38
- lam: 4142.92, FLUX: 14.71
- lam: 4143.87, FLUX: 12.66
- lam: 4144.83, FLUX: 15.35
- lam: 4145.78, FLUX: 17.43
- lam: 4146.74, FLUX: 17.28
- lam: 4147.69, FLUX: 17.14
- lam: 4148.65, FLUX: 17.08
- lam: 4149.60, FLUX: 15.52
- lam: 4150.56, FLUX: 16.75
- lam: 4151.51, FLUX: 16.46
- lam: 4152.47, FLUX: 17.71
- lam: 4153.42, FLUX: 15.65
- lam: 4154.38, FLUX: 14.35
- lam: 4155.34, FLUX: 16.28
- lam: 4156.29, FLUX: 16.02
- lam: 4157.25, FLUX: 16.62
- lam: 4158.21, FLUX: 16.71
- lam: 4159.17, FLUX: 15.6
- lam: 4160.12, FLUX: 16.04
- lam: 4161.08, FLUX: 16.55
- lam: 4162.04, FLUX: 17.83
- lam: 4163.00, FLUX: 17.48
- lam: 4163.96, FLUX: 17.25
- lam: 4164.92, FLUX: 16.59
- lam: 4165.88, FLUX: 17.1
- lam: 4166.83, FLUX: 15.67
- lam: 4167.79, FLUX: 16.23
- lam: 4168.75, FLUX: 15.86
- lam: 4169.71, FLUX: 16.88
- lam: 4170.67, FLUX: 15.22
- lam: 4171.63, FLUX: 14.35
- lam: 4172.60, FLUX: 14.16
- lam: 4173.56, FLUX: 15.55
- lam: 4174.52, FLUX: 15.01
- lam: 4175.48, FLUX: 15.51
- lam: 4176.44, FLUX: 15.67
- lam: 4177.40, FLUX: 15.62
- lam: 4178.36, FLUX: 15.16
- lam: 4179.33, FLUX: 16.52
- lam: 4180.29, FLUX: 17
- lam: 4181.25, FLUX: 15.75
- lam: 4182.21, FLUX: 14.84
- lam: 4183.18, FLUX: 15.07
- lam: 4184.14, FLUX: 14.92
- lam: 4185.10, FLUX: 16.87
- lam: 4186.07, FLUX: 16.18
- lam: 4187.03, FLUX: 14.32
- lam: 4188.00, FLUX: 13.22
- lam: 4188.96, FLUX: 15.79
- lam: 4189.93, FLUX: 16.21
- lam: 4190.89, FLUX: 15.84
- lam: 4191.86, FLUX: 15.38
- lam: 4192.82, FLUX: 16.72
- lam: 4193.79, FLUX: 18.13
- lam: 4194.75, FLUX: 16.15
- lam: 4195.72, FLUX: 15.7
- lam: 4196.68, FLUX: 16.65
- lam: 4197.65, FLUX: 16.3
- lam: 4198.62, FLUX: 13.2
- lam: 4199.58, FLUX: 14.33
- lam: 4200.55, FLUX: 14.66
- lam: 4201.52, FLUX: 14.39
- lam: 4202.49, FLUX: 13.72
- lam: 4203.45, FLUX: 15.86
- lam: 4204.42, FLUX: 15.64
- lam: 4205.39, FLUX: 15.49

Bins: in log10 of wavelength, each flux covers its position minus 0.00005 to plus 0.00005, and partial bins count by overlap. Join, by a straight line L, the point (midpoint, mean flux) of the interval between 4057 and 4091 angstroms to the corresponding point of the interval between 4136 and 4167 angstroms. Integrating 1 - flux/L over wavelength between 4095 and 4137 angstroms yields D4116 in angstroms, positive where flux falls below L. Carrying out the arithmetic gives 1.7 angstroms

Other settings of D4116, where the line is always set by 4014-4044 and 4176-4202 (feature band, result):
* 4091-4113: 1.5 angstroms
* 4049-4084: 1.7 angstroms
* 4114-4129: -0.5 angstroms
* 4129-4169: -1.8 angstroms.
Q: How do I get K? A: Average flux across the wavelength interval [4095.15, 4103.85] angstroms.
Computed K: 13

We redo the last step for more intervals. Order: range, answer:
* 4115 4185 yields 16.1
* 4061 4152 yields 15.7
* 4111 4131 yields 16.2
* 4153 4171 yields 16.3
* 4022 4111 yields 15.3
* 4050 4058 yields 14.9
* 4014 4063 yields 15.4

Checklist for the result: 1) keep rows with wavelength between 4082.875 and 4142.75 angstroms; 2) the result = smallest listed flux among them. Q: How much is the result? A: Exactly 9.771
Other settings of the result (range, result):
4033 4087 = 10.76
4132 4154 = 12.66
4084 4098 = 13.86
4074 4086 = 12.93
